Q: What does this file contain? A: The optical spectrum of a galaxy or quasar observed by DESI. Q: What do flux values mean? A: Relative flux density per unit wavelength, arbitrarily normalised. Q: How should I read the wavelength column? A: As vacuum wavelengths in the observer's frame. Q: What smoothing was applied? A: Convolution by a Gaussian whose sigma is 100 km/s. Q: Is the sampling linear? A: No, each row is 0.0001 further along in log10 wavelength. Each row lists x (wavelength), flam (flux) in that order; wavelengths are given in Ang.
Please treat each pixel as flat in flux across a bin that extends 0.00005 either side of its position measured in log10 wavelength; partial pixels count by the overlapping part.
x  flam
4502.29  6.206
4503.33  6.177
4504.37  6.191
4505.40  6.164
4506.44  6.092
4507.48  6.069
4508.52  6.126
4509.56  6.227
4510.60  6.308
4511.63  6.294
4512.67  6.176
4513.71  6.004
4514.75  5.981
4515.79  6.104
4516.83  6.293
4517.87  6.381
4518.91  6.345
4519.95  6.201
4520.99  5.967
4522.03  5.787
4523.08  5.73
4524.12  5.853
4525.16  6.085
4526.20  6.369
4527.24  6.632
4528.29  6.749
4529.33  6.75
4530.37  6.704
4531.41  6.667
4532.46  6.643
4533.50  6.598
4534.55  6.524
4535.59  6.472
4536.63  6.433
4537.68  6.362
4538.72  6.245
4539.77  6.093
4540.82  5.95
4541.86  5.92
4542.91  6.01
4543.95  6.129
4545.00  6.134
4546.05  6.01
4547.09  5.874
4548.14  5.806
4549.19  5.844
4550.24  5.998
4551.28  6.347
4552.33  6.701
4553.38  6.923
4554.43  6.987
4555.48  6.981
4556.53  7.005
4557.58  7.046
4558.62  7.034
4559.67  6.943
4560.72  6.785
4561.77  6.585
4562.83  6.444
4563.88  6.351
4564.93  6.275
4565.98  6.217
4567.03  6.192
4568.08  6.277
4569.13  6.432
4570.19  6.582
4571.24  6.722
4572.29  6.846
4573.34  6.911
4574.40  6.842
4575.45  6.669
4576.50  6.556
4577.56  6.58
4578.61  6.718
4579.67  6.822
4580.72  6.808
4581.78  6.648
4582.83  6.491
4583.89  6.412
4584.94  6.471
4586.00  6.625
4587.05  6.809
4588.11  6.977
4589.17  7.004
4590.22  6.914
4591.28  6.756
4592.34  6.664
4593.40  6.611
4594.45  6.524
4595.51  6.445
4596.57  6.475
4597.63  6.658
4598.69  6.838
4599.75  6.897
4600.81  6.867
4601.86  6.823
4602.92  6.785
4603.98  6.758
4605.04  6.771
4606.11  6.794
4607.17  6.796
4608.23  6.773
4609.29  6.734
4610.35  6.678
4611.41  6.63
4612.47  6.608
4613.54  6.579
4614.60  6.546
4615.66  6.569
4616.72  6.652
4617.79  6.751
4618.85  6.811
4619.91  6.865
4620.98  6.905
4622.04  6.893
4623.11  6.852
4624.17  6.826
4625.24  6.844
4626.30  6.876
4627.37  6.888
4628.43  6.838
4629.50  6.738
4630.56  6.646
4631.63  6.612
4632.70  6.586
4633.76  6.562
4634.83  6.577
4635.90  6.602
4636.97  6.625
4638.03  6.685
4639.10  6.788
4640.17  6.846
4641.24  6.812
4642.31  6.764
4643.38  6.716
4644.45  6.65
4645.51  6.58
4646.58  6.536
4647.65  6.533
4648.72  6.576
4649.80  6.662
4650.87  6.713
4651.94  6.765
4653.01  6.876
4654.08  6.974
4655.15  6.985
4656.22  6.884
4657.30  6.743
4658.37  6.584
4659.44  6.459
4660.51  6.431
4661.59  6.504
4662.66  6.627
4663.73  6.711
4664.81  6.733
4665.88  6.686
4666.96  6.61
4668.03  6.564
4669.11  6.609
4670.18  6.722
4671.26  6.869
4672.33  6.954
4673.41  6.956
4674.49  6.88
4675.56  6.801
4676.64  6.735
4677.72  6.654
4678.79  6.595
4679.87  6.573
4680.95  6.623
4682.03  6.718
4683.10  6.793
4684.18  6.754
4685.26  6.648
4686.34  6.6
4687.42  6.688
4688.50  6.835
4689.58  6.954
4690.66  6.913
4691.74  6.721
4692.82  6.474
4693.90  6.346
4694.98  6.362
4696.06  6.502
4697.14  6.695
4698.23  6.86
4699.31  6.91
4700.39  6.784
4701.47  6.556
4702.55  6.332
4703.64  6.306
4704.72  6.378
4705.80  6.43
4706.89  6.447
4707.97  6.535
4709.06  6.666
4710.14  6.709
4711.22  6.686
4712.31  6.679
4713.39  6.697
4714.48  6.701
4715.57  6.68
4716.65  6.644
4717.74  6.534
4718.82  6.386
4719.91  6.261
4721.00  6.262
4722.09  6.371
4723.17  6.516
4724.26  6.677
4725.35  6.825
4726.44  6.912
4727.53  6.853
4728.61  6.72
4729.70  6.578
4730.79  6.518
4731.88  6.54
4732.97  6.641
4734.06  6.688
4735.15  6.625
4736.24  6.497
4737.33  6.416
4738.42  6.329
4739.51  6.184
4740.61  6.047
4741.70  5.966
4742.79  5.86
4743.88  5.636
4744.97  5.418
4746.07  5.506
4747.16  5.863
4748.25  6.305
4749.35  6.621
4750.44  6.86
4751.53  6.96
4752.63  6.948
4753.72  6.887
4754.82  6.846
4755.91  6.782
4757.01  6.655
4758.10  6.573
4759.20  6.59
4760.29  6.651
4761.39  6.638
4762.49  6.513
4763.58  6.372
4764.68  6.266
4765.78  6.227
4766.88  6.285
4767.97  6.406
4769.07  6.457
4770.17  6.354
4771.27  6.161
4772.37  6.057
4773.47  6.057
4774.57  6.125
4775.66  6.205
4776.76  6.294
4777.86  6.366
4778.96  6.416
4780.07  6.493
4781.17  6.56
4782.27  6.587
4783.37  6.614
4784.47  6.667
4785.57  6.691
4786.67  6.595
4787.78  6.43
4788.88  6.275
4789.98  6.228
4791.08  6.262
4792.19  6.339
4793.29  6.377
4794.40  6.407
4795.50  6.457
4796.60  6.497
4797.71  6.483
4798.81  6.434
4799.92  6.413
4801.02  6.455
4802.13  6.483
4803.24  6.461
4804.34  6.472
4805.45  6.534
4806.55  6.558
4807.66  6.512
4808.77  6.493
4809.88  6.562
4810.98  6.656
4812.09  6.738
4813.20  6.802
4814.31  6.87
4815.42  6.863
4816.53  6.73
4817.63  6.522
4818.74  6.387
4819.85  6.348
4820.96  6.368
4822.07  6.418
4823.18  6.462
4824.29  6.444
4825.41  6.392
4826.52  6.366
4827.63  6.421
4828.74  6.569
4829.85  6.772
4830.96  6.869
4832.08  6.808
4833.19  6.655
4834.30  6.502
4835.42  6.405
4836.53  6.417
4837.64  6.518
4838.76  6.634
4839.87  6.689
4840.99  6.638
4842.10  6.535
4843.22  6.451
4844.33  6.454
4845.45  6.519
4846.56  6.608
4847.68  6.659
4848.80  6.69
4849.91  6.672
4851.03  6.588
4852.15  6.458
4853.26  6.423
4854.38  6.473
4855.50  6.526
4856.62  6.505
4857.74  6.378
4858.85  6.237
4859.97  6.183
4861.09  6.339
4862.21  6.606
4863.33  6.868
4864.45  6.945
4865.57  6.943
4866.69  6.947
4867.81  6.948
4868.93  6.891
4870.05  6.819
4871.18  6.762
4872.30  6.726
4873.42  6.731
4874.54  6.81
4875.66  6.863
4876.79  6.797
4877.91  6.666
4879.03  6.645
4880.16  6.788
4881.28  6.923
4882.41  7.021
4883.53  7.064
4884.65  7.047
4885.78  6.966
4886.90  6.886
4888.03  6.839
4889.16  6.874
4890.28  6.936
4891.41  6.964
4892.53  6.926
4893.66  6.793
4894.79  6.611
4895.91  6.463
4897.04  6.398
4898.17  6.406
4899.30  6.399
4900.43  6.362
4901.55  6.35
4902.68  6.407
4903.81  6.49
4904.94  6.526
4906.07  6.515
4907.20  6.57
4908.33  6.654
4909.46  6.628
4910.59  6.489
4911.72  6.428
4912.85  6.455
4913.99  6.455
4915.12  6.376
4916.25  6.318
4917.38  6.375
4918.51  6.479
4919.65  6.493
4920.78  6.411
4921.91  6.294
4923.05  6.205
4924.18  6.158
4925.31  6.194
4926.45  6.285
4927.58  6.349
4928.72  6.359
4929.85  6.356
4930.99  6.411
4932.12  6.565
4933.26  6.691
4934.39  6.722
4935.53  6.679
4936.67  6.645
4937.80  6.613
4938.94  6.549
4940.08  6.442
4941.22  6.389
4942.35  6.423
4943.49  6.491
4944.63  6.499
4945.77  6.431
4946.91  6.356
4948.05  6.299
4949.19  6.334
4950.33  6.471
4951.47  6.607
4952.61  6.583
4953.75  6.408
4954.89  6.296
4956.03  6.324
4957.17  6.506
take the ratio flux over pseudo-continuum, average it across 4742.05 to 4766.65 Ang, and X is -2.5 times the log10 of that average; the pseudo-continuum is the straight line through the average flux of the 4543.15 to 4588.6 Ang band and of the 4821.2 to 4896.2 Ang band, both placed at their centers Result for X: 0.04 mag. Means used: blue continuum 6.55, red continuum 6.67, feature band 6.4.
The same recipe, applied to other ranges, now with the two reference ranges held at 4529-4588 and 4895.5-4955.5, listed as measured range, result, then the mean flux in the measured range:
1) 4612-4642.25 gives -0.04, 6.73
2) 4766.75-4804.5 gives 0.01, 6.4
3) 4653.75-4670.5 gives -0.03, 6.67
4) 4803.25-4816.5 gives -0.03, 6.64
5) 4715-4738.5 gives -0.02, 6.57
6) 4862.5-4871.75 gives -0.07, 6.88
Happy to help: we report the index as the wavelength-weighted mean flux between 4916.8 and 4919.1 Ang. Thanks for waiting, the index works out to 6.42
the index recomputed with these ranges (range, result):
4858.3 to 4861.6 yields 6.25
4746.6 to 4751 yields 6.42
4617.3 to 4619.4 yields 6.81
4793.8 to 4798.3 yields 6.46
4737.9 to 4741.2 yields 6.17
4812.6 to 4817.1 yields 6.82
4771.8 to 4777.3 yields 6.15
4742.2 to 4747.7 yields 5.66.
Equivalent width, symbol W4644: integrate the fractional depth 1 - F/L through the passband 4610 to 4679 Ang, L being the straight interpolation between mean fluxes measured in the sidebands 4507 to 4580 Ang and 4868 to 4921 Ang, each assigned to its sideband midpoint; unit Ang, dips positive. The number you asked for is -2.6 Ang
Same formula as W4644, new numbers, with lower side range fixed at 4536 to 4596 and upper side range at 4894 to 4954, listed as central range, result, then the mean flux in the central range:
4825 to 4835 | -0.2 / 6.6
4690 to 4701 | -0.3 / 6.66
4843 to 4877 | -0.9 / 6.64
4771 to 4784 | 0.3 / 6.33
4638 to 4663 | -0.7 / 6.7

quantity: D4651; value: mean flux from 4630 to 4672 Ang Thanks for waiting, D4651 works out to 6.68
